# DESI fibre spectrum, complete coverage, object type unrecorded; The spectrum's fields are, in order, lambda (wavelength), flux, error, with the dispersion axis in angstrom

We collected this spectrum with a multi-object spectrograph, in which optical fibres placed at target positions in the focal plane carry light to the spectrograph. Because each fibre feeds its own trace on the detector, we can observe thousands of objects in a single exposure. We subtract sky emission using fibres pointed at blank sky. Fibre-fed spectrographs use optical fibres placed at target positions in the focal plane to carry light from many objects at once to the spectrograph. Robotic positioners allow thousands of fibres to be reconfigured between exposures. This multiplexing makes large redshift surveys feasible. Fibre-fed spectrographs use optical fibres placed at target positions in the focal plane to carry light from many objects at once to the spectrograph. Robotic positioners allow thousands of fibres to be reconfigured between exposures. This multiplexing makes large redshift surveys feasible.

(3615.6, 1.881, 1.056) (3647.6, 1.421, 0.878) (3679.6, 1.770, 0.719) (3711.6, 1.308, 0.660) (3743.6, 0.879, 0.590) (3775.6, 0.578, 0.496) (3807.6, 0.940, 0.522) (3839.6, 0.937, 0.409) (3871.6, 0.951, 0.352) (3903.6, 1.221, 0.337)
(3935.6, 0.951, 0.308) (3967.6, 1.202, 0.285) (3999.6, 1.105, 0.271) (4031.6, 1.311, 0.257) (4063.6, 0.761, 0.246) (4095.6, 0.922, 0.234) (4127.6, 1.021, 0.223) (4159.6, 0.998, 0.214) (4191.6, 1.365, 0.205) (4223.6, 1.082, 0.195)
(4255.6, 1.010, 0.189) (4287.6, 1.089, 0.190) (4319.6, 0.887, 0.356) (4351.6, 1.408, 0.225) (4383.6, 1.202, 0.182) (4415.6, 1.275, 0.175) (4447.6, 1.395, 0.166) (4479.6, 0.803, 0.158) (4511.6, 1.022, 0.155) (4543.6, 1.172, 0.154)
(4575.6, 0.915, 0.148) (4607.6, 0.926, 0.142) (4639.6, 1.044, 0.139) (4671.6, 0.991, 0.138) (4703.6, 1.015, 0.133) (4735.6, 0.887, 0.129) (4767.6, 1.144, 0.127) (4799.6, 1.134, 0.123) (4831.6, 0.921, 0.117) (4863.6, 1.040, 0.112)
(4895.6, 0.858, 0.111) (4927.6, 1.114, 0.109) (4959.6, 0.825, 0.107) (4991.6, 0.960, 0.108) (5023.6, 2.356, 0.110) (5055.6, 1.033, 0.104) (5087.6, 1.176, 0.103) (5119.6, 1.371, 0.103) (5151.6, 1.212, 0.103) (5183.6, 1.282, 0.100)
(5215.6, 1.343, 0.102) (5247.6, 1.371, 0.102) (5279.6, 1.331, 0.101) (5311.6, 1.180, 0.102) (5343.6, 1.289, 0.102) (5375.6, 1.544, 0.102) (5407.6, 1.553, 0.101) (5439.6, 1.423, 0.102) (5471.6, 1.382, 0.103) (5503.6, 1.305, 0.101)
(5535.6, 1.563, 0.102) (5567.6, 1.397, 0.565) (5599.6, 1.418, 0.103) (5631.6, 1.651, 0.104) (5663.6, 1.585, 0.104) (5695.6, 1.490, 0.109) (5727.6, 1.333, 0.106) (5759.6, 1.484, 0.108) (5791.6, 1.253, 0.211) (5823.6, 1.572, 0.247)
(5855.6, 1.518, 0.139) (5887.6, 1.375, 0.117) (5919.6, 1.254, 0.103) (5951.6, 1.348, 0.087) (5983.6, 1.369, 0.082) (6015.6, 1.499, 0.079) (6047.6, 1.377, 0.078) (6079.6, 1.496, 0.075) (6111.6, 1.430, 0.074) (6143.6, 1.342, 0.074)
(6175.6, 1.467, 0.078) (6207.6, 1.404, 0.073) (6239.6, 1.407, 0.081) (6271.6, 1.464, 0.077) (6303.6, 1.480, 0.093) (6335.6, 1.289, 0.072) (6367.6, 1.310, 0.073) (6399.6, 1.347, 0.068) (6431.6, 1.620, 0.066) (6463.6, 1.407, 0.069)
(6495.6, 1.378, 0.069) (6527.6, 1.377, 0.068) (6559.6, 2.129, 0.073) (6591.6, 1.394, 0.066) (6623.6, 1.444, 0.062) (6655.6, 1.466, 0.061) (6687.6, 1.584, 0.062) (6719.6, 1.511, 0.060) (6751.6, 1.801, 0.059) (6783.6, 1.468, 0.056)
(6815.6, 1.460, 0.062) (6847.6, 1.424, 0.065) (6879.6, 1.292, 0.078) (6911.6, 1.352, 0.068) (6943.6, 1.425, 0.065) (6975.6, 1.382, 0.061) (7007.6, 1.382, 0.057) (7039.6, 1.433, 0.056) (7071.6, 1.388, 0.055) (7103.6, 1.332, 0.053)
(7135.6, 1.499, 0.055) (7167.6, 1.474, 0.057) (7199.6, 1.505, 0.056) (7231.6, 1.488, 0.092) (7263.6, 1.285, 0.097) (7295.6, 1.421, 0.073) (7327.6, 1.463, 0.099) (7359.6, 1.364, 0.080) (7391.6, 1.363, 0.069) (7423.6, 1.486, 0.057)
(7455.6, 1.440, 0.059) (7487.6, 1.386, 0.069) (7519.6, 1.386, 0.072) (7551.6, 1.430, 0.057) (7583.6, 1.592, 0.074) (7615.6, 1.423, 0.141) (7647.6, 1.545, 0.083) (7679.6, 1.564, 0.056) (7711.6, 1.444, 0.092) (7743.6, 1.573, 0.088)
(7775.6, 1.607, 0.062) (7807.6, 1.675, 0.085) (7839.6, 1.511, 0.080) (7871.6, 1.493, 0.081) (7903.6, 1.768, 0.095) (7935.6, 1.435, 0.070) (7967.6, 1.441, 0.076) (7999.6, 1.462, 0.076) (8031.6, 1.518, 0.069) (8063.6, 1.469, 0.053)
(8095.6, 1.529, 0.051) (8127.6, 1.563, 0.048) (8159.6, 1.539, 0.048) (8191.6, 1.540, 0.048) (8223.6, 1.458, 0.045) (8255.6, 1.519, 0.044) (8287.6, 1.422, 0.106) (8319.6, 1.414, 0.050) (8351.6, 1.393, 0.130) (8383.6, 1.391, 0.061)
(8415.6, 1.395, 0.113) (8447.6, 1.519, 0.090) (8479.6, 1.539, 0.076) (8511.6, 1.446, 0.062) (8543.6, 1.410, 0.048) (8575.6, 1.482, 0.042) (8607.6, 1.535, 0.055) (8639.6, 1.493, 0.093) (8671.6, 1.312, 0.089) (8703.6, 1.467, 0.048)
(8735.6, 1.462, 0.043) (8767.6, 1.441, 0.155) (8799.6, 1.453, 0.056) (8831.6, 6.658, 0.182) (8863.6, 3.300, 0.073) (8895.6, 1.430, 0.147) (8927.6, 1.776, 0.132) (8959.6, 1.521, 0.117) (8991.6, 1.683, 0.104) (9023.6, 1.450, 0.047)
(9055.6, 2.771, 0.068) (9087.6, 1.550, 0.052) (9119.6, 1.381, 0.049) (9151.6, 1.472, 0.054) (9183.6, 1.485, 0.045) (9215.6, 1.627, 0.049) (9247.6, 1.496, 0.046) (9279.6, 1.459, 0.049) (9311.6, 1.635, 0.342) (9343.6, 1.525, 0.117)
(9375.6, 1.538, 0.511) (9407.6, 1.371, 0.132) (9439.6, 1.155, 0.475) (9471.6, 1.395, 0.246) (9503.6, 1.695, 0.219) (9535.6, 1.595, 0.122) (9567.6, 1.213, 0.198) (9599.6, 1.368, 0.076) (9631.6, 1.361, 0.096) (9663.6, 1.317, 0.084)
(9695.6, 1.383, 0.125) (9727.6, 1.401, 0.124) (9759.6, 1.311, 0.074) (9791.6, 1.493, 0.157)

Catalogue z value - 0.35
